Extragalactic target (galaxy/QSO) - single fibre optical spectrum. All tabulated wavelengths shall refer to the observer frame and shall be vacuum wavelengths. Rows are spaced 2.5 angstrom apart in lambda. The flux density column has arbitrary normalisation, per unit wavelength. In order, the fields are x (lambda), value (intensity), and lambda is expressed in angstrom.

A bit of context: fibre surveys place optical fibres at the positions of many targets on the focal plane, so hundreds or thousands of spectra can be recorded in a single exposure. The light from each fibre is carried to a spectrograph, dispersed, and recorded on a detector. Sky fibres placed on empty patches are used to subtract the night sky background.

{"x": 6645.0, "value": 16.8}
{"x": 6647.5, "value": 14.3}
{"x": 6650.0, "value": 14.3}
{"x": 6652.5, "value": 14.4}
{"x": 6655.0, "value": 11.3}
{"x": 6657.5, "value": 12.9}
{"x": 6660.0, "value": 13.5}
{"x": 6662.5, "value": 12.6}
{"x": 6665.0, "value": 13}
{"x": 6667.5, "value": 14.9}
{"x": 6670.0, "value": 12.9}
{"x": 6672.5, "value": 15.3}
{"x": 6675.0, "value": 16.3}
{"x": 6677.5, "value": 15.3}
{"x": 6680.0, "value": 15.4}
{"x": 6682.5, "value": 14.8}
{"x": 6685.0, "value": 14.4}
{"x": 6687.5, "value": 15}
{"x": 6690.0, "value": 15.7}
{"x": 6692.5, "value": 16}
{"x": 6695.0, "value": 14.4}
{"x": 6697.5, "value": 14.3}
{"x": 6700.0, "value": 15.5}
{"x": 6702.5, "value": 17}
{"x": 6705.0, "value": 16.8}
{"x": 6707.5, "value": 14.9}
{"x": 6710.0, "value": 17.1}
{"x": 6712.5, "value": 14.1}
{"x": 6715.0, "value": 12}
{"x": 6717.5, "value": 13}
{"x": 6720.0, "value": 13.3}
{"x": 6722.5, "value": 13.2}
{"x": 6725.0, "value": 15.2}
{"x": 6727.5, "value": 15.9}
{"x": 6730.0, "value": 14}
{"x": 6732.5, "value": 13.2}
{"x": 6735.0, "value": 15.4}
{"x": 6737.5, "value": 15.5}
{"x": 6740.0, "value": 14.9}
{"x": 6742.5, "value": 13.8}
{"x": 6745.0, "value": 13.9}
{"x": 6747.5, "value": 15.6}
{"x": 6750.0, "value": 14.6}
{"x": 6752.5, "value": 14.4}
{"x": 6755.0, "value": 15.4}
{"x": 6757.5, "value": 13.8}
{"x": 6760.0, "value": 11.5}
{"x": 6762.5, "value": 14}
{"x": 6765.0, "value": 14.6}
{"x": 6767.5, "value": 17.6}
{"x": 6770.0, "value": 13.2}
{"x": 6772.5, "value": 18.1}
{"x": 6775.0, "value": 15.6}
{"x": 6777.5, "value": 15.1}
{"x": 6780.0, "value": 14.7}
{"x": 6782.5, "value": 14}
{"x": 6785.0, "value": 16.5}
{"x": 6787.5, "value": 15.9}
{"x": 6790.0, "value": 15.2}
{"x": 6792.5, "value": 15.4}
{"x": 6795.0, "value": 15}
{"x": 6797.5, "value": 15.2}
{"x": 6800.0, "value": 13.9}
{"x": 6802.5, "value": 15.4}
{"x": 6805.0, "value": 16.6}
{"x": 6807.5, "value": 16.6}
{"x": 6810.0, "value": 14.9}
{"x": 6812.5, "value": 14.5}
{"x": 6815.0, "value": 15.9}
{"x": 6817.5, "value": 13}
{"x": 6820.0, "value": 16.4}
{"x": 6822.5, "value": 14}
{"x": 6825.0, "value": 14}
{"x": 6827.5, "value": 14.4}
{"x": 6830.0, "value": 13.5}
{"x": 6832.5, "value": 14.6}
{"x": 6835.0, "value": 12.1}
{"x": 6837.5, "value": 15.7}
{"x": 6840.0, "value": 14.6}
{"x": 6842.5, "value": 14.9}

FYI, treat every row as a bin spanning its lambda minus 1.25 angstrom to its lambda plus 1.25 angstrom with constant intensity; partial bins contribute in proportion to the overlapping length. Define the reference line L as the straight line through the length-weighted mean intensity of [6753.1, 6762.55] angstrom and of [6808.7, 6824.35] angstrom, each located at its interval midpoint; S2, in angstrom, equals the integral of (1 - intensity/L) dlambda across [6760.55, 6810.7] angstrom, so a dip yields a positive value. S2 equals -4.0 angstrom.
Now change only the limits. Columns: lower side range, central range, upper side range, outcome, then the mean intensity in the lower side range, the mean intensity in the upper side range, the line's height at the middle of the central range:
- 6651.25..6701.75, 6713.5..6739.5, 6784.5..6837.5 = 0.9 angstrom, 14.4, 14.9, 14.6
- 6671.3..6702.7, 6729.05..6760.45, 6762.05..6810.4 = 2.0 angstrom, 15.3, 15.4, 15.4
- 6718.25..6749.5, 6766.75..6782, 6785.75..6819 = -0.7 angstrom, 14.5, 15.2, 14.9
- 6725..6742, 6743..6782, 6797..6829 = 0.2 angstrom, 14.8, 15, 14.9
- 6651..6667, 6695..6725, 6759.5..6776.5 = -1.4 angstrom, 13.1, 15.1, 14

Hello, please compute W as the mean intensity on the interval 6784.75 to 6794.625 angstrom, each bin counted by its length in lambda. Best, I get 15.6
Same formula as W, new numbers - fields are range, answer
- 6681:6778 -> 14.8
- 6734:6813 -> 15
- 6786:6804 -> 15.2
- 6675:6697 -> 15.2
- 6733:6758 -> 14.7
